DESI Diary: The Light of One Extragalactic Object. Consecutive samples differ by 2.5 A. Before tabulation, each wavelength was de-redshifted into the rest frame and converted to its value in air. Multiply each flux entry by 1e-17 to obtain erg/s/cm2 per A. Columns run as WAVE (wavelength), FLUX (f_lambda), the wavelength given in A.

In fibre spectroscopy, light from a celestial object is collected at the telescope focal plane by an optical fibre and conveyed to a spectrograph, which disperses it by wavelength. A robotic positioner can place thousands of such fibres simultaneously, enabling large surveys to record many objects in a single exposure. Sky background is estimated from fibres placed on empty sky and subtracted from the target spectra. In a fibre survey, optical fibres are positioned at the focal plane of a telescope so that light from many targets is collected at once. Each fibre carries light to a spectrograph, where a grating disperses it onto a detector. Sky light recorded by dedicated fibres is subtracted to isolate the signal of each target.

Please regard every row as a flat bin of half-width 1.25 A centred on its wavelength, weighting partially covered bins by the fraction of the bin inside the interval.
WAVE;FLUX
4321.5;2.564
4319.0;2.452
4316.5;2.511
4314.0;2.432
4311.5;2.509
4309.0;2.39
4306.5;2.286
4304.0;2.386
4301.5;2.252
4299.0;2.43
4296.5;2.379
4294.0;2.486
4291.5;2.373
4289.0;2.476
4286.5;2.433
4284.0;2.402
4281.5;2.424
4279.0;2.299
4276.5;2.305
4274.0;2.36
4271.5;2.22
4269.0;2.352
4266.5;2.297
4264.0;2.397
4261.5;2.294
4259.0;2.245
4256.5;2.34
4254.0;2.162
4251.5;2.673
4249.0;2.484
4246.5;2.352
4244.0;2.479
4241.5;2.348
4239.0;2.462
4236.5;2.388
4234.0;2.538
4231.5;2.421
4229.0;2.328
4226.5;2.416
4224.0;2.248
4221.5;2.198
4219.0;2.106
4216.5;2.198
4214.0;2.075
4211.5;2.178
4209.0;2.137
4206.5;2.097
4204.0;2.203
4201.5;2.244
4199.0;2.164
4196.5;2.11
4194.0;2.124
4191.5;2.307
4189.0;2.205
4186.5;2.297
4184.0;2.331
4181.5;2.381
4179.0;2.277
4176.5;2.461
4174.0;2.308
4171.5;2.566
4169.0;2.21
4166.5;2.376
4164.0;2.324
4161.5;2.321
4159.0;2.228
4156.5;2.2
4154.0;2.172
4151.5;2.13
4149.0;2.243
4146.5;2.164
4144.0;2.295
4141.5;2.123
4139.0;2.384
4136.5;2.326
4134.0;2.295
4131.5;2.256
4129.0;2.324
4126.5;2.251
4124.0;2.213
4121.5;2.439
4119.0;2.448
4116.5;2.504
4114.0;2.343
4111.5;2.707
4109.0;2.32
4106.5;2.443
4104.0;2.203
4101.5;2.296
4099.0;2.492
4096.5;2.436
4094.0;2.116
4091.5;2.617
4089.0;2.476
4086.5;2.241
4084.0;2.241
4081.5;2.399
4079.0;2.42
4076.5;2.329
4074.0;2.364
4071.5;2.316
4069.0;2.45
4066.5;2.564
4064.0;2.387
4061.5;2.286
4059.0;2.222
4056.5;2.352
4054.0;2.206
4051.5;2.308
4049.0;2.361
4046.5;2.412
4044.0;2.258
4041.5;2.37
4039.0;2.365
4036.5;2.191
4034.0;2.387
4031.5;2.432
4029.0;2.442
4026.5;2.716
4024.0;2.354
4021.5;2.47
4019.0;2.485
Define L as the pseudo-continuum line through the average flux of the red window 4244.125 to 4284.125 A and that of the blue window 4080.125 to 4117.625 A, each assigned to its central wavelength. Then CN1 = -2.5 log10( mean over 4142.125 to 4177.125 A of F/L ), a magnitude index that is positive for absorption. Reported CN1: 0.045 mag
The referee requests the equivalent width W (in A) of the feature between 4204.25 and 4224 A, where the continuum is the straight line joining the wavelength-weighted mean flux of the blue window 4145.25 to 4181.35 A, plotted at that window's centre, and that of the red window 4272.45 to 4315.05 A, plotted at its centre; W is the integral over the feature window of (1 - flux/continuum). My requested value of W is 1.5 A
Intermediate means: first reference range 2.29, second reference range 2.39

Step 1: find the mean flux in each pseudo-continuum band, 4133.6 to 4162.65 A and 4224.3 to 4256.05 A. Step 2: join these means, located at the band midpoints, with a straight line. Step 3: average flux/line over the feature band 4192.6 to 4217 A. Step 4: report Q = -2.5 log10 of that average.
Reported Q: 0.09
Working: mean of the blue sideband 2.24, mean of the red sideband 2.41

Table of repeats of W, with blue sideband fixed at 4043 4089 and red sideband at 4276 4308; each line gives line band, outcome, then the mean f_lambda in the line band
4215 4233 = 0.7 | 2.27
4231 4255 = -0.6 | 2.43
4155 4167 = 0.4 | 2.28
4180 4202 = 1.2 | 2.24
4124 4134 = 0.4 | 2.27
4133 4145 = 0.4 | 2.28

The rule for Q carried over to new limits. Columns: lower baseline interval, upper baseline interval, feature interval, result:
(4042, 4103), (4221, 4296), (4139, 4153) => 0.07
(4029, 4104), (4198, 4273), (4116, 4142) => 0.00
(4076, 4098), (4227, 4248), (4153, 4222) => 0.07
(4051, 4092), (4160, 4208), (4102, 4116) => -0.03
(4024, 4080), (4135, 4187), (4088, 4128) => -0.03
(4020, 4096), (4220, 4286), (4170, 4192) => 0.01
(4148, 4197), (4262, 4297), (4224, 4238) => -0.03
